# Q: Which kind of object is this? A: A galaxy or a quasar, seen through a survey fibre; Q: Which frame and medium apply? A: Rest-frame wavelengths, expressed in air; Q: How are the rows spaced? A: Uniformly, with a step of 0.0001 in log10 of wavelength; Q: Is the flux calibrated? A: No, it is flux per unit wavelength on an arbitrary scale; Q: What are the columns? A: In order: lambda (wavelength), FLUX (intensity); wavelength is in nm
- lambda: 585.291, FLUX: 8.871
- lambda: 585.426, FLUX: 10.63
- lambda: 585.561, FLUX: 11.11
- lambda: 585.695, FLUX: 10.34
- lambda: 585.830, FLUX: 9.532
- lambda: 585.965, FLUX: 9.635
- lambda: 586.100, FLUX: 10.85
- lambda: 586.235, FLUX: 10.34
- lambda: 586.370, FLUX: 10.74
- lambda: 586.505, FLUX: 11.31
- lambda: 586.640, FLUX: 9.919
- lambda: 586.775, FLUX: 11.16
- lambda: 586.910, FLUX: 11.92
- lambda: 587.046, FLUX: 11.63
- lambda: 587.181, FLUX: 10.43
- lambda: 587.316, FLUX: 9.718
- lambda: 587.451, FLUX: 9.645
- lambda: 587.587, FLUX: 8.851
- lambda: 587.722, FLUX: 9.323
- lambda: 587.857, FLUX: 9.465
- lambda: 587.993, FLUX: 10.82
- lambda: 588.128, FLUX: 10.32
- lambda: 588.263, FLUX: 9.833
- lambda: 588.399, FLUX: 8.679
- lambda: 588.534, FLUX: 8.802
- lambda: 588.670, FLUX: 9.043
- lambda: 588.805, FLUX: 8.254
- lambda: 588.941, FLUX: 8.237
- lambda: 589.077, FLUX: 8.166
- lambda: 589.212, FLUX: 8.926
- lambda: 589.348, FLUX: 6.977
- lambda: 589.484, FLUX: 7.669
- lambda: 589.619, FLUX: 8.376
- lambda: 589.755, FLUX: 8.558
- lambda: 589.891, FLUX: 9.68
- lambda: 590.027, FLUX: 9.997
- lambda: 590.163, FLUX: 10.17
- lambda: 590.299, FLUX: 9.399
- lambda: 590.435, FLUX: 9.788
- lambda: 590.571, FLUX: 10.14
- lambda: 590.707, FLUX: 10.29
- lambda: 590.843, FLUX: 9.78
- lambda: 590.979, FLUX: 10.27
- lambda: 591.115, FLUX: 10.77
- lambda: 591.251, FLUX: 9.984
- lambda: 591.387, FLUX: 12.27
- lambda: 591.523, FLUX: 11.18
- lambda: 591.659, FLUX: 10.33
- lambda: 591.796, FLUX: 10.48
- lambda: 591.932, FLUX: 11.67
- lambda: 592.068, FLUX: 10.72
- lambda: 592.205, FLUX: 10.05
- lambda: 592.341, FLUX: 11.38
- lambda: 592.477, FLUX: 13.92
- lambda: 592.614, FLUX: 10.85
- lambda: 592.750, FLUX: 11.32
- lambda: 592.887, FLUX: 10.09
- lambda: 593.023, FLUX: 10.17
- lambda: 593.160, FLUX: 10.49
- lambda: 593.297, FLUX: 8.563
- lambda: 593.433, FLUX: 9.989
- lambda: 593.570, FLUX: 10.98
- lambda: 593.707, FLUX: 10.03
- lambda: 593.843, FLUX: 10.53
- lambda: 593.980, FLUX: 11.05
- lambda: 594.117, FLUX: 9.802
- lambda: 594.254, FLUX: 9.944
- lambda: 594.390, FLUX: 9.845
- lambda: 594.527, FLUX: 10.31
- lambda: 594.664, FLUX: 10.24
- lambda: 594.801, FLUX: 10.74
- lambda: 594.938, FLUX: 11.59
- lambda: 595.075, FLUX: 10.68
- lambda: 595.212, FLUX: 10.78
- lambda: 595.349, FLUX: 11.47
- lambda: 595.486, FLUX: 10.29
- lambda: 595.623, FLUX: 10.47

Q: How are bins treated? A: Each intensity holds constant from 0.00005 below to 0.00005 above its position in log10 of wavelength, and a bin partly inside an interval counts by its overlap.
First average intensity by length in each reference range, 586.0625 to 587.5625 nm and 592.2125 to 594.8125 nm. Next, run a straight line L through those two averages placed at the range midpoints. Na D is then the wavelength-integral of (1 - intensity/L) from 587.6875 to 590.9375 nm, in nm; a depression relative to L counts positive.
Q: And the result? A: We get 0.43 nm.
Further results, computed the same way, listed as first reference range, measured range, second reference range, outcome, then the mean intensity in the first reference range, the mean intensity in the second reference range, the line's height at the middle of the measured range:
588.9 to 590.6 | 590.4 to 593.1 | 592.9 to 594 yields -0.33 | 8.91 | 10.2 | 9.6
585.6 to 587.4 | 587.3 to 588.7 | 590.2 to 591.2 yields 0.12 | 10.6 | 10.1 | 10.4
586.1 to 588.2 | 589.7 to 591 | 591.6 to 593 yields 0.12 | 10.4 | 11.1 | 10.8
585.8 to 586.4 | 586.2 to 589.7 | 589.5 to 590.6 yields 0.11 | 10.2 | 9.4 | 9.84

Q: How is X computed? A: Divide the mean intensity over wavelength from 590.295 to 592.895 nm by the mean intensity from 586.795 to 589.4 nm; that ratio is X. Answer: 1.1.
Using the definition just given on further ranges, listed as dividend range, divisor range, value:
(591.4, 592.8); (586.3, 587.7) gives 1.07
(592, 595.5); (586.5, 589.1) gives 1.09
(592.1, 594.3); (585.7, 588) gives 1.03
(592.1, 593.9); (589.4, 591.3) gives 1.11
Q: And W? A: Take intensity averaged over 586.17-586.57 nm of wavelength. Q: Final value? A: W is 10.8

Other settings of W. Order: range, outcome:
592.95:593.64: 10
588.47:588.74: 8.92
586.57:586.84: 10.5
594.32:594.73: 10.1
